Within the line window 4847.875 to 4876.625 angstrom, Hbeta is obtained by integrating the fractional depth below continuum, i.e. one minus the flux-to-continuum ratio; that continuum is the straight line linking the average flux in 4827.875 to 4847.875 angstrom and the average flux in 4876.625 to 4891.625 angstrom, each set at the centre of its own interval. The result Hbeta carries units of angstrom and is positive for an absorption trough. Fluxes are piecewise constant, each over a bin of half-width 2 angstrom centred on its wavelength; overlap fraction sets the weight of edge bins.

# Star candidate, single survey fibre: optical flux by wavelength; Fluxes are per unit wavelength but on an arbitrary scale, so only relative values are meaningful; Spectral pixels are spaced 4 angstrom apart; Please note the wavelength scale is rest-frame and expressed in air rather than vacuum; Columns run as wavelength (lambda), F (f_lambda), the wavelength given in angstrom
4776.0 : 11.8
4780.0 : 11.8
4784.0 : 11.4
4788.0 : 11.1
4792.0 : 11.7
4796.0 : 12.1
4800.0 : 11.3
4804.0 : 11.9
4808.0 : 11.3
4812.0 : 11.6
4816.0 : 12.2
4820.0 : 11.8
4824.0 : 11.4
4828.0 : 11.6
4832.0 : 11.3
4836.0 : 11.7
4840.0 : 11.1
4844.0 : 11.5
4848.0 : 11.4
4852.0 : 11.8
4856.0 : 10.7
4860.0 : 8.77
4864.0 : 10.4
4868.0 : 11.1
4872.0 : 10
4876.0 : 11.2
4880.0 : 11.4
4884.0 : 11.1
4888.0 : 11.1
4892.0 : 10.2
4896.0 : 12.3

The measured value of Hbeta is 1.7 angstrom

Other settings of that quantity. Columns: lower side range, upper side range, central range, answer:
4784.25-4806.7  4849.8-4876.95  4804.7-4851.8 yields -2.0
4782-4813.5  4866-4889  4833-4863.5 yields 0.6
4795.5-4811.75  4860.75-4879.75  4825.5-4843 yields -0.4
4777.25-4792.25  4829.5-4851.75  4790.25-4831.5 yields -0.8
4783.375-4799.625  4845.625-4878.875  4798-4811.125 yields -0.1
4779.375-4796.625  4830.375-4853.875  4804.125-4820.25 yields -0.3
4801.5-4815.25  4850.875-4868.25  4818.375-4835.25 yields -0.5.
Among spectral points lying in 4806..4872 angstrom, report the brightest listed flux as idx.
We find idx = 12.2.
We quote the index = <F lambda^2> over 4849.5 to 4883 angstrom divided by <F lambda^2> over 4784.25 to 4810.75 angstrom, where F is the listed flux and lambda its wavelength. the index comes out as 1.0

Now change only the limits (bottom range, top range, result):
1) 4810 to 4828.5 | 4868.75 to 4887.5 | 0.96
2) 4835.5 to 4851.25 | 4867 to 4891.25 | 0.97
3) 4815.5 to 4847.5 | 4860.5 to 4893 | 0.95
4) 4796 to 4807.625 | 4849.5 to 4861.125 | 0.93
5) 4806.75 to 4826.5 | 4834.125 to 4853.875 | 1.00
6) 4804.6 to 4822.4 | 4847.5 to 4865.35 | 0.92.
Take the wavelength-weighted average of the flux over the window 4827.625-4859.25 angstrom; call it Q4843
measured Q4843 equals 11.3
